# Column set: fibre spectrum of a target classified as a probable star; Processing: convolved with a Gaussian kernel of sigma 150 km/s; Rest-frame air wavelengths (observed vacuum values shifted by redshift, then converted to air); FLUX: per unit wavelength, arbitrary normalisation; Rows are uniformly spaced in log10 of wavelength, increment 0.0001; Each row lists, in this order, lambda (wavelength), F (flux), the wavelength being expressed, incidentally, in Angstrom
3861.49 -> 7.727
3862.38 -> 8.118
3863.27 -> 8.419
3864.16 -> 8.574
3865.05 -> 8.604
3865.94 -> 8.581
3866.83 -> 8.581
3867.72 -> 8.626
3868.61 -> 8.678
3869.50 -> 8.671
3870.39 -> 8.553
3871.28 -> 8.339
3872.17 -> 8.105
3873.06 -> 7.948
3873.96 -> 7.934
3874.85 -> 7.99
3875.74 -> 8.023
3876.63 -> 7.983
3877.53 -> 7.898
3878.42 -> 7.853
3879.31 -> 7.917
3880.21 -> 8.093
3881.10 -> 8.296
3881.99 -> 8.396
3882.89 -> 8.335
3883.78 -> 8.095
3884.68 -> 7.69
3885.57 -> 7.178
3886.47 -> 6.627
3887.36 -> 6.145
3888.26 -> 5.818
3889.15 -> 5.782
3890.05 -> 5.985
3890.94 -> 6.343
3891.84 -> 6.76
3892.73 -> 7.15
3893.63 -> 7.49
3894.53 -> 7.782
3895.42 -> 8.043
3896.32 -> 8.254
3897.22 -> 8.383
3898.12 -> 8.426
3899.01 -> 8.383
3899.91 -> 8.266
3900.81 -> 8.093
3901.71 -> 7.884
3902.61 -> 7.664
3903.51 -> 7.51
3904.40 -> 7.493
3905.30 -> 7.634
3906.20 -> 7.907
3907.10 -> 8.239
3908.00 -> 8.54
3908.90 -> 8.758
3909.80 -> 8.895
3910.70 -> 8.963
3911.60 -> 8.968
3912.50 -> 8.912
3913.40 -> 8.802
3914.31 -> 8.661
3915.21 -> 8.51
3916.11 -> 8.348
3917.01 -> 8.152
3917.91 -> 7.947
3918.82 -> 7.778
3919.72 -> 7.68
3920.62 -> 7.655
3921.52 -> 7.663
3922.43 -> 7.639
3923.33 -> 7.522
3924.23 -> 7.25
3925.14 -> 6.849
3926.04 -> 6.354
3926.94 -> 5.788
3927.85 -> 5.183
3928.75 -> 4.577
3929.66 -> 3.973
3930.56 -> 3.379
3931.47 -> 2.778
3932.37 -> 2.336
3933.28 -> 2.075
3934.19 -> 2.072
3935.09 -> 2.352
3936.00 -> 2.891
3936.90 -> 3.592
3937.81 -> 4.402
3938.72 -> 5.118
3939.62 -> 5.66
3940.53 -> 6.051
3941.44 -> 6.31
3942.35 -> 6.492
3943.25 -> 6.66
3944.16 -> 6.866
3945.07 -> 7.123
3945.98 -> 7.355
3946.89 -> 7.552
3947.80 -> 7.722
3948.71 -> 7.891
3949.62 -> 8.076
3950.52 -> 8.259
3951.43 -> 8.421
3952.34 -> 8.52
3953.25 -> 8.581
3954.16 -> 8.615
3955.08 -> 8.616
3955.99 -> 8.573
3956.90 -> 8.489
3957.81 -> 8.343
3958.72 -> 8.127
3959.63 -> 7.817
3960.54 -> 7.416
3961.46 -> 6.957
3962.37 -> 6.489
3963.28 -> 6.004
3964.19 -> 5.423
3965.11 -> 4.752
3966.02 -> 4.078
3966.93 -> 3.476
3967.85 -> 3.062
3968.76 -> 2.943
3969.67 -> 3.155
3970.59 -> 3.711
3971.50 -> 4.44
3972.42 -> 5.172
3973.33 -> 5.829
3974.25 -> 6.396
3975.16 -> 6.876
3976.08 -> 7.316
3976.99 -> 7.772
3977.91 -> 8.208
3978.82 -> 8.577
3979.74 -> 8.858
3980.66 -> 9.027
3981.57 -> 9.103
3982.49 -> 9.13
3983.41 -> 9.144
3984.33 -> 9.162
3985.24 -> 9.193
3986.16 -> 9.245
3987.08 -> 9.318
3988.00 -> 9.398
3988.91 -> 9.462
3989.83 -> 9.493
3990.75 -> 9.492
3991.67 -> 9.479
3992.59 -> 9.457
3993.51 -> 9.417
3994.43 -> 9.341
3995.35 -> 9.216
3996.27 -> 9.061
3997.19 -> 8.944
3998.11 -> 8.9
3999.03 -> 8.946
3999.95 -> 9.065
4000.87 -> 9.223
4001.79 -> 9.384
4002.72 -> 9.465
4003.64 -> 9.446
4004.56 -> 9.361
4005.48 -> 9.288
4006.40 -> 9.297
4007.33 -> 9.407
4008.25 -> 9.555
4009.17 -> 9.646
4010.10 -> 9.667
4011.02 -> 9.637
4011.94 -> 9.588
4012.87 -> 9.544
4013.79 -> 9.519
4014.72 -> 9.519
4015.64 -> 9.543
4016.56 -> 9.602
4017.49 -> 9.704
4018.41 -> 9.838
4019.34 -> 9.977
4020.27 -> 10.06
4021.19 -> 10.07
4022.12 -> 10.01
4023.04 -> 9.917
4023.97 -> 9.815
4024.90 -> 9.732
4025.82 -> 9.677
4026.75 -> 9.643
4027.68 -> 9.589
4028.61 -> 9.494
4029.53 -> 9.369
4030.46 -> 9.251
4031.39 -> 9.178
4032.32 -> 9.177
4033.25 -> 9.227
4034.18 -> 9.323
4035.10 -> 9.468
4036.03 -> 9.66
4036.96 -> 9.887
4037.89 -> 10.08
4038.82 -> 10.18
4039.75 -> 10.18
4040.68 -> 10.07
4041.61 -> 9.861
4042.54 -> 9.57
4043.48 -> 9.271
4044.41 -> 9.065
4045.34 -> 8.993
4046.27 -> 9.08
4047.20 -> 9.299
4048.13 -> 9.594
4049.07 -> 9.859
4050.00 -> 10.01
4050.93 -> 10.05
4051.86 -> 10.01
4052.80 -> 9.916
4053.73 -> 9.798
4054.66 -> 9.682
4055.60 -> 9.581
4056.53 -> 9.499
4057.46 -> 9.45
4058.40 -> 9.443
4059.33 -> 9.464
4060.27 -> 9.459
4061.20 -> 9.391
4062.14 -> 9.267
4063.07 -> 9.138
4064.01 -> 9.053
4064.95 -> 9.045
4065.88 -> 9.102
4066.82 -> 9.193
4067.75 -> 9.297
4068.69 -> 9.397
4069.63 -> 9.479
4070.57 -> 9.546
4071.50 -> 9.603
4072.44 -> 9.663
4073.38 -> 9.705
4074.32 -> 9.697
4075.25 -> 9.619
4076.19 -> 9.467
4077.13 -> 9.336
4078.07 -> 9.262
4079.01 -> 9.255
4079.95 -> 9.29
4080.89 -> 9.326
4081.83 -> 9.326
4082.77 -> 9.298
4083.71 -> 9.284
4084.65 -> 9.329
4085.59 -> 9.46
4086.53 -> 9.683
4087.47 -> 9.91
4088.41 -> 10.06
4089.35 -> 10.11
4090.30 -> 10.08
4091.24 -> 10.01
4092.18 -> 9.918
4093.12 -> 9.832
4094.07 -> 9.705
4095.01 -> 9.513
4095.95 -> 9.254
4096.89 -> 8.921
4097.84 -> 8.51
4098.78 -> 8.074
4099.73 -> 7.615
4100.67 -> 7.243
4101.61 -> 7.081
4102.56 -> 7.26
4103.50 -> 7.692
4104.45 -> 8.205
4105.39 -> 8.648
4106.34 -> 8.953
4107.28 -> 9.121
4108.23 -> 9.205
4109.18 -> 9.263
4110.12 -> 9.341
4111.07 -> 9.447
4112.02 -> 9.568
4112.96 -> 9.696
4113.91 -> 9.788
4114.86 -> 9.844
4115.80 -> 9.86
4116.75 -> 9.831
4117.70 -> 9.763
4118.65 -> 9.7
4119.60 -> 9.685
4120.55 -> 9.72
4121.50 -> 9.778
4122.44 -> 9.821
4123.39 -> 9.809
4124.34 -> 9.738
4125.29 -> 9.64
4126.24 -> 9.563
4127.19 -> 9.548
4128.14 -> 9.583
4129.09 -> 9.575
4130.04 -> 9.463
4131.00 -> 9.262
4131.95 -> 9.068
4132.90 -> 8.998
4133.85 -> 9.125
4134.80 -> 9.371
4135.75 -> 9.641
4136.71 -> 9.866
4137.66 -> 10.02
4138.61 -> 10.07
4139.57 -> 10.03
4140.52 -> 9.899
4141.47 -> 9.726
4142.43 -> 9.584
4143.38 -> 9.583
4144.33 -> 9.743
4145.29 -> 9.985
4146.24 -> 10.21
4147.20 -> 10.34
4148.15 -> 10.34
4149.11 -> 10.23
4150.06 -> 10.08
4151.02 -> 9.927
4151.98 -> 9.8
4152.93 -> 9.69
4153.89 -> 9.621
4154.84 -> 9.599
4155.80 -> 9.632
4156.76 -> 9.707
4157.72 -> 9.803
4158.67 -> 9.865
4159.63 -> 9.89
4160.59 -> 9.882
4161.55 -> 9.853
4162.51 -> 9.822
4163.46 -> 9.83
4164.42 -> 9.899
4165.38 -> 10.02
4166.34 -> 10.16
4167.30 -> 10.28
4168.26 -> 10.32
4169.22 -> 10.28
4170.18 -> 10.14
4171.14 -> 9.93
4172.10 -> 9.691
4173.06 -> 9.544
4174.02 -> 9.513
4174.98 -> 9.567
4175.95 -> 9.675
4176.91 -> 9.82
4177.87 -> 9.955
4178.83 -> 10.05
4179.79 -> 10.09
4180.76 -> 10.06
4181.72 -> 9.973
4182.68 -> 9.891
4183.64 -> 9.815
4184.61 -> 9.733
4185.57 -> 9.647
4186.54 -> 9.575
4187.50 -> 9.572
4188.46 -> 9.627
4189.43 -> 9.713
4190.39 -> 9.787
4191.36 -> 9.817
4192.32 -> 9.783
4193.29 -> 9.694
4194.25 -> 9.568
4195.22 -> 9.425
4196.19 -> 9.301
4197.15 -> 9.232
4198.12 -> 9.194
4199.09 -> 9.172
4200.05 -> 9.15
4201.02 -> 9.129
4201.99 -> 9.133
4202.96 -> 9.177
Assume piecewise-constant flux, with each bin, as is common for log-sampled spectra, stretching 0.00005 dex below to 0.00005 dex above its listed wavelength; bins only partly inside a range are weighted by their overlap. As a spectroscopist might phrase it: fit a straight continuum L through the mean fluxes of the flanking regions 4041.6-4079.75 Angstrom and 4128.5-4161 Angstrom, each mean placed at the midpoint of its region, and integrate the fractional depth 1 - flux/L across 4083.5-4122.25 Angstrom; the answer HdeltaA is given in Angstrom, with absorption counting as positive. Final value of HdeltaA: 1.6 Angstrom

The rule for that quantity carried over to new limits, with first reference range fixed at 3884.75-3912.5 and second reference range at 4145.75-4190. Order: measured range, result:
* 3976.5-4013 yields -3.26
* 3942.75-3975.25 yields 6.19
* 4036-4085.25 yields -2.82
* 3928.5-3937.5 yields 5.61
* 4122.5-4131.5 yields -0.04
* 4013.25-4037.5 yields -2.55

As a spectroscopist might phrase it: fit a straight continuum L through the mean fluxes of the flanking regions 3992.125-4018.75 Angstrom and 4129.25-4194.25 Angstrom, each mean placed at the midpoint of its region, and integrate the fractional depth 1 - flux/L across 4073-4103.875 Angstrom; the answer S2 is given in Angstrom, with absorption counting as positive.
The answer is 1.5 Angstrom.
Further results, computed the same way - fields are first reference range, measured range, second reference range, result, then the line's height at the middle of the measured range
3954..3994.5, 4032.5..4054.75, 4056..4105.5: -2.8 Angstrom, 8.58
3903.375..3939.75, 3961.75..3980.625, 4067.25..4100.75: 4.2 Angstrom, 7.35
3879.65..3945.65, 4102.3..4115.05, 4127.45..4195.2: 0.2 Angstrom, 9.17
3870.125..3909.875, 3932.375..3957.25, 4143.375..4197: 5.5 Angstrom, 8.15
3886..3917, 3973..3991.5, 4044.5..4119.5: -0.2 Angstrom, 8.49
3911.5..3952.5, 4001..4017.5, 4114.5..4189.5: -4.2 Angstrom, 7.56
